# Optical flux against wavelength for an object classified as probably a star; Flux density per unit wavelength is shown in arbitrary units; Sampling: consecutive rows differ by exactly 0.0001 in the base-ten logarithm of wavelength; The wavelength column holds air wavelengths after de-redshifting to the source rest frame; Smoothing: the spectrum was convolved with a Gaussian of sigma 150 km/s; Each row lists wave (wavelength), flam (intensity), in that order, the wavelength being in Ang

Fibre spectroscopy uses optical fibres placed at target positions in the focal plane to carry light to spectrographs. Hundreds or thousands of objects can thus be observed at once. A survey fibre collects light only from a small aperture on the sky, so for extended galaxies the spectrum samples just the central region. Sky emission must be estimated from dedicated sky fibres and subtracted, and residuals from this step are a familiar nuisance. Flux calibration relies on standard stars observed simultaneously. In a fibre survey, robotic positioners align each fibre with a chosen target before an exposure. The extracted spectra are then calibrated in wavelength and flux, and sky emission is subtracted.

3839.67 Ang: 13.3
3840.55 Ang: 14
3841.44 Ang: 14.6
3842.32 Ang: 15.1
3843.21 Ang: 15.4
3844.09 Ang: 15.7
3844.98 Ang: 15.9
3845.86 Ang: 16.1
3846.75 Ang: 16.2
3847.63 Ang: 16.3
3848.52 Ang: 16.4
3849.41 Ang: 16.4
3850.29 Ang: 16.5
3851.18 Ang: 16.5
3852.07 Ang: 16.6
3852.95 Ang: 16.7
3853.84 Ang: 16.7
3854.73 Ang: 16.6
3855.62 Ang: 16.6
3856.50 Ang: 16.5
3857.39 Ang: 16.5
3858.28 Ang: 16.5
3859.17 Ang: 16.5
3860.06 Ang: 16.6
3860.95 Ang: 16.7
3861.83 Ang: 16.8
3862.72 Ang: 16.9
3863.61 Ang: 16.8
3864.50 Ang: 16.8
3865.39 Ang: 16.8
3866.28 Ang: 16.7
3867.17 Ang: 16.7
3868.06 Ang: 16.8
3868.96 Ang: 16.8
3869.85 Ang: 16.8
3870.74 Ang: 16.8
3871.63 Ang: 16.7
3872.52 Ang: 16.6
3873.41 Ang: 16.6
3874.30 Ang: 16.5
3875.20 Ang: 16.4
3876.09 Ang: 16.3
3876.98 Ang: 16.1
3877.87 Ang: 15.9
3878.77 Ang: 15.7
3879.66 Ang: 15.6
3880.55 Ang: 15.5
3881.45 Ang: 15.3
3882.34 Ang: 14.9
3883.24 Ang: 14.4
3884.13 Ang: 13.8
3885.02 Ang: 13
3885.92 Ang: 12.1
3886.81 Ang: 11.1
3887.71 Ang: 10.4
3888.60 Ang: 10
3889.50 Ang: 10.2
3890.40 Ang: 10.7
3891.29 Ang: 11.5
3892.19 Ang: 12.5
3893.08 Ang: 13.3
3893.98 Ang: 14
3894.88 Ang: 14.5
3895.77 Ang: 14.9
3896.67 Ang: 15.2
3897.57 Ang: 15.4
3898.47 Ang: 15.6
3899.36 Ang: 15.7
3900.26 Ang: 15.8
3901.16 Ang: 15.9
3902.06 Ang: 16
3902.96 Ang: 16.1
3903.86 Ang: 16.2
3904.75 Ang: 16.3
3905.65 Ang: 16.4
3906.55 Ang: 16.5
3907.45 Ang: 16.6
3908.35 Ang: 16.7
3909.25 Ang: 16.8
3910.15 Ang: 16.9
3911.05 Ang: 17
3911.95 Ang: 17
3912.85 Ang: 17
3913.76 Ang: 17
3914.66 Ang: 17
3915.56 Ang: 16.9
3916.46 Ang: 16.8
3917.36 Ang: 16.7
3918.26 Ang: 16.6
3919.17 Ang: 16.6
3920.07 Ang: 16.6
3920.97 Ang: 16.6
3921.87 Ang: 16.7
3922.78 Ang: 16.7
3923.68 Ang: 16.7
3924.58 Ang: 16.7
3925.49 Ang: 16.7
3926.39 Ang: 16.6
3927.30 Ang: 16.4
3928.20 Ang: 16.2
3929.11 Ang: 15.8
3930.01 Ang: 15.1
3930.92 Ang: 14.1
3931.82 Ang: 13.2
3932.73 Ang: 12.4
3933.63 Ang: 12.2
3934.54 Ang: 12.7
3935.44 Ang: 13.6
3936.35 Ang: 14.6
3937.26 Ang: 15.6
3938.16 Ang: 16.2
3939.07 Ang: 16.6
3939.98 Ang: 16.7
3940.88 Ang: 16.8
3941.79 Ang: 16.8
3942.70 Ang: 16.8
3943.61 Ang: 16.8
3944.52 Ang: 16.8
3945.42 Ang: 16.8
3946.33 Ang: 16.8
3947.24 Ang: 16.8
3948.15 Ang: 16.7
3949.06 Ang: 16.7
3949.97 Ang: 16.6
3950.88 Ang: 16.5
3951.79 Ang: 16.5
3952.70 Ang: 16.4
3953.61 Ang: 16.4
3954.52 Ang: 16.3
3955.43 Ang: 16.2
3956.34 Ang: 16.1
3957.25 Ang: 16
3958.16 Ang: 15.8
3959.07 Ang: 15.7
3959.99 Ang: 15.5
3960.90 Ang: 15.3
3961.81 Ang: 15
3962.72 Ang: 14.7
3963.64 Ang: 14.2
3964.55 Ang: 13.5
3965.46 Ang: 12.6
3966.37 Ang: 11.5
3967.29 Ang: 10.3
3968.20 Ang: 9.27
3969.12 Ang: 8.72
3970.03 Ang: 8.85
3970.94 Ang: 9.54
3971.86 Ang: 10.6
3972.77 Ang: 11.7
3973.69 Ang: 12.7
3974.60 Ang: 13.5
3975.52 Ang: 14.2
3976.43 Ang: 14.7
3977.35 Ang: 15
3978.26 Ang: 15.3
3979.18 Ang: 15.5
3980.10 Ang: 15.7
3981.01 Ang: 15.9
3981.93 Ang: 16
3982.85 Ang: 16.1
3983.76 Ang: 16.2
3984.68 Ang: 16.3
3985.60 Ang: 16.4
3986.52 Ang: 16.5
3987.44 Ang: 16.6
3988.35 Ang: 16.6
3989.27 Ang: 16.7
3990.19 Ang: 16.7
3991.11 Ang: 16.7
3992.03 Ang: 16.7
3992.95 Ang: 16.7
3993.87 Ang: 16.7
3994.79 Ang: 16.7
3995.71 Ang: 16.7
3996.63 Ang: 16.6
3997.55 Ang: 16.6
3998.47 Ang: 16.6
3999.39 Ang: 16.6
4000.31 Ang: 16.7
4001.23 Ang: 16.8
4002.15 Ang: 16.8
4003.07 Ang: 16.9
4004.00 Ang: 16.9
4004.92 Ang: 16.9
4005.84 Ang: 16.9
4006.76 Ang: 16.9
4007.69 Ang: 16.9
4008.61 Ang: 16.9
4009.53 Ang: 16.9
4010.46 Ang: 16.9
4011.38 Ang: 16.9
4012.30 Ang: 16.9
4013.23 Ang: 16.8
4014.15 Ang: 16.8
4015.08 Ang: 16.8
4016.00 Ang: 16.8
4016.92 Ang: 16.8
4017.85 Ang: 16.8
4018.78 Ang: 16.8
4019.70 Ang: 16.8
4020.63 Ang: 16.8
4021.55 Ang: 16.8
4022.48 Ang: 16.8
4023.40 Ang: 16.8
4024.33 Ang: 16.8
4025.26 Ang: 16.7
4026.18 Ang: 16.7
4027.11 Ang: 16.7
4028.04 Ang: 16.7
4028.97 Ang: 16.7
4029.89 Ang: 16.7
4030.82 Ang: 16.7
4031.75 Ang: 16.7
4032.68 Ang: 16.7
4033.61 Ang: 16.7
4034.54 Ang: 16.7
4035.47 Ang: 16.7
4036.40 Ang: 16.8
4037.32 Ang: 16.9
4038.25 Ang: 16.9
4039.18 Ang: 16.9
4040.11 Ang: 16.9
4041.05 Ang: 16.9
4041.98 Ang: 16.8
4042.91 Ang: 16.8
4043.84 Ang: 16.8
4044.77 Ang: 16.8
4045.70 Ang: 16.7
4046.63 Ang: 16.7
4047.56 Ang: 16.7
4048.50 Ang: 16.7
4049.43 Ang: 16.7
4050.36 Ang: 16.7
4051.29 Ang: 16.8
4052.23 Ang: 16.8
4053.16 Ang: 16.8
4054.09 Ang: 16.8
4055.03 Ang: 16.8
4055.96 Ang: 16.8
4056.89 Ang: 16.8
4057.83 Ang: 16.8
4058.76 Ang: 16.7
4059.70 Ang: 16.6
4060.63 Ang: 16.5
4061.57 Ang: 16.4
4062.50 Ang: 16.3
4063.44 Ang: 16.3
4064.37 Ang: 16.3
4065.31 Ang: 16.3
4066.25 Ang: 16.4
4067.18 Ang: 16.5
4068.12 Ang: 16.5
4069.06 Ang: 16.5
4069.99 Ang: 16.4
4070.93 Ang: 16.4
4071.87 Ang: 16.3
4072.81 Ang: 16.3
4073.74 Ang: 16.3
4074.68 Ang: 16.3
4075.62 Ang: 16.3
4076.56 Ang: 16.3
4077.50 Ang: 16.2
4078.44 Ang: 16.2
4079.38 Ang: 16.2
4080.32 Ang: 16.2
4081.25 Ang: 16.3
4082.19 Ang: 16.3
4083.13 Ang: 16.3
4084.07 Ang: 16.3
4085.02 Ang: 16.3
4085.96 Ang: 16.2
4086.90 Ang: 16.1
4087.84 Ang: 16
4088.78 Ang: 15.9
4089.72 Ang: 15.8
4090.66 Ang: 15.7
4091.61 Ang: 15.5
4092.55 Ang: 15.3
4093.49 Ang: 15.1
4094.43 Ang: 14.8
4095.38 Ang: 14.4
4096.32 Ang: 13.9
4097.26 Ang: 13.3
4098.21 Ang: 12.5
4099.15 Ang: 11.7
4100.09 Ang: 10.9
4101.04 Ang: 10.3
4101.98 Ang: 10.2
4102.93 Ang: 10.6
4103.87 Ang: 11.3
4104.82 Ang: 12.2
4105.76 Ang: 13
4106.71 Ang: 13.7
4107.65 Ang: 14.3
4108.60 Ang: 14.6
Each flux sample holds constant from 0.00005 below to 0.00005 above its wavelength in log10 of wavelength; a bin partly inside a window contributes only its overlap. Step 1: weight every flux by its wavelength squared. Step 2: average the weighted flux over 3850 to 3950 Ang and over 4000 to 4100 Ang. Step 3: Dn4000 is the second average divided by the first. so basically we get 1.1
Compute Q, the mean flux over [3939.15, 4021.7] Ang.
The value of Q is 15.7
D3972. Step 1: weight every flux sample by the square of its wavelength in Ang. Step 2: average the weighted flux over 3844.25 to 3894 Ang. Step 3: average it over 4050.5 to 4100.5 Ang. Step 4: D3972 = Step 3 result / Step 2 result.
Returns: 1.1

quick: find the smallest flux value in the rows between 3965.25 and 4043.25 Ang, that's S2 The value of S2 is 8.72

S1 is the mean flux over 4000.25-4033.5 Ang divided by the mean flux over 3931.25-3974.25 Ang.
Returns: 1.15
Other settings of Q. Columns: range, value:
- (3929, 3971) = 14.8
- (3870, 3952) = 15.5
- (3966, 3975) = 10.6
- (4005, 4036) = 16.8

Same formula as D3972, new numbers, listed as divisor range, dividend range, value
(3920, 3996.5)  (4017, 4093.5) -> 1.14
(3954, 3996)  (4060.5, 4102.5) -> 1.11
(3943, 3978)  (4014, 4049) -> 1.21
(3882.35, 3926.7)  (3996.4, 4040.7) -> 1.17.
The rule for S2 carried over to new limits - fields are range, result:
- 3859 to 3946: 10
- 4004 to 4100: 11.7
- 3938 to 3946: 16.2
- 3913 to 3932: 13.2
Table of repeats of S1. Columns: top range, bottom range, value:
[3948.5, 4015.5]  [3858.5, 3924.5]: 0.99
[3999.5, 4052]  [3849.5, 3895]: 1.10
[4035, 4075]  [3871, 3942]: 1.09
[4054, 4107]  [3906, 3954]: 0.95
